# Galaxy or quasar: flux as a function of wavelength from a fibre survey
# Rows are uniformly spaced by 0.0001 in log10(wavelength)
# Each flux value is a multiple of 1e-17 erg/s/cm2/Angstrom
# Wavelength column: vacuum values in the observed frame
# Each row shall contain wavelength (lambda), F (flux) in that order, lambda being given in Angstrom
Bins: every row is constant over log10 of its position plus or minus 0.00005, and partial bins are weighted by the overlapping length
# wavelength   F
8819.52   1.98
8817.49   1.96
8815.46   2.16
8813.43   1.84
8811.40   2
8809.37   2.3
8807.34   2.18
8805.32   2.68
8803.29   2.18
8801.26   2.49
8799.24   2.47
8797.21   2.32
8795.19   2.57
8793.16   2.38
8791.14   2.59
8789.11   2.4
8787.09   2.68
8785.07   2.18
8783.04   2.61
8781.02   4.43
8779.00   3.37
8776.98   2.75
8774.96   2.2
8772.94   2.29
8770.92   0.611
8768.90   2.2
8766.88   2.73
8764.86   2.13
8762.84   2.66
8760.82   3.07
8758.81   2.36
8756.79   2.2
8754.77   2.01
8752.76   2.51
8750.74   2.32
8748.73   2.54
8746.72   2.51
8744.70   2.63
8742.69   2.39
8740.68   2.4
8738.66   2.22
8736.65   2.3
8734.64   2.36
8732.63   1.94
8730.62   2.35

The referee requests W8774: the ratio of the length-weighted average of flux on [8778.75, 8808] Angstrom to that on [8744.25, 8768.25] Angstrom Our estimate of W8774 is 1.06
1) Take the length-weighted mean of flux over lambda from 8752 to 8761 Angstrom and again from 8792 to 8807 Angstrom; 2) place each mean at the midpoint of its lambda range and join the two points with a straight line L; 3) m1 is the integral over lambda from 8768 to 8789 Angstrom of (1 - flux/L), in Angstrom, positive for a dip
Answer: -1.1 Angstrom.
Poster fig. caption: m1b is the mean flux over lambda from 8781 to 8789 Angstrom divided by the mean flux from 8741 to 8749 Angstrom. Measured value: 1.1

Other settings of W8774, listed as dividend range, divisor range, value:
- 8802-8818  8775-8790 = 0.76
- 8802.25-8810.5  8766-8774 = 1.20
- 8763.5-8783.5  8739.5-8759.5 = 1.06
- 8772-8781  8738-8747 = 1.17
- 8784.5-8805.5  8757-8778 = 1.07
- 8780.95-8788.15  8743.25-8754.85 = 1.13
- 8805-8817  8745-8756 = 0.90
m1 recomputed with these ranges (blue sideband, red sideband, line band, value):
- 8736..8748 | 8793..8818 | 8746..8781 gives -1.1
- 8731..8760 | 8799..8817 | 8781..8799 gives -2.5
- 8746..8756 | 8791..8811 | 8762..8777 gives 1.4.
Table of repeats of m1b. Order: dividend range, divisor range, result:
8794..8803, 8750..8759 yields 1.07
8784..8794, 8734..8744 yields 1.04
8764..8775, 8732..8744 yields 0.88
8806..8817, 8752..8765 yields 0.86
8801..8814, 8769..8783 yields 0.87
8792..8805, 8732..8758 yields 1.03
